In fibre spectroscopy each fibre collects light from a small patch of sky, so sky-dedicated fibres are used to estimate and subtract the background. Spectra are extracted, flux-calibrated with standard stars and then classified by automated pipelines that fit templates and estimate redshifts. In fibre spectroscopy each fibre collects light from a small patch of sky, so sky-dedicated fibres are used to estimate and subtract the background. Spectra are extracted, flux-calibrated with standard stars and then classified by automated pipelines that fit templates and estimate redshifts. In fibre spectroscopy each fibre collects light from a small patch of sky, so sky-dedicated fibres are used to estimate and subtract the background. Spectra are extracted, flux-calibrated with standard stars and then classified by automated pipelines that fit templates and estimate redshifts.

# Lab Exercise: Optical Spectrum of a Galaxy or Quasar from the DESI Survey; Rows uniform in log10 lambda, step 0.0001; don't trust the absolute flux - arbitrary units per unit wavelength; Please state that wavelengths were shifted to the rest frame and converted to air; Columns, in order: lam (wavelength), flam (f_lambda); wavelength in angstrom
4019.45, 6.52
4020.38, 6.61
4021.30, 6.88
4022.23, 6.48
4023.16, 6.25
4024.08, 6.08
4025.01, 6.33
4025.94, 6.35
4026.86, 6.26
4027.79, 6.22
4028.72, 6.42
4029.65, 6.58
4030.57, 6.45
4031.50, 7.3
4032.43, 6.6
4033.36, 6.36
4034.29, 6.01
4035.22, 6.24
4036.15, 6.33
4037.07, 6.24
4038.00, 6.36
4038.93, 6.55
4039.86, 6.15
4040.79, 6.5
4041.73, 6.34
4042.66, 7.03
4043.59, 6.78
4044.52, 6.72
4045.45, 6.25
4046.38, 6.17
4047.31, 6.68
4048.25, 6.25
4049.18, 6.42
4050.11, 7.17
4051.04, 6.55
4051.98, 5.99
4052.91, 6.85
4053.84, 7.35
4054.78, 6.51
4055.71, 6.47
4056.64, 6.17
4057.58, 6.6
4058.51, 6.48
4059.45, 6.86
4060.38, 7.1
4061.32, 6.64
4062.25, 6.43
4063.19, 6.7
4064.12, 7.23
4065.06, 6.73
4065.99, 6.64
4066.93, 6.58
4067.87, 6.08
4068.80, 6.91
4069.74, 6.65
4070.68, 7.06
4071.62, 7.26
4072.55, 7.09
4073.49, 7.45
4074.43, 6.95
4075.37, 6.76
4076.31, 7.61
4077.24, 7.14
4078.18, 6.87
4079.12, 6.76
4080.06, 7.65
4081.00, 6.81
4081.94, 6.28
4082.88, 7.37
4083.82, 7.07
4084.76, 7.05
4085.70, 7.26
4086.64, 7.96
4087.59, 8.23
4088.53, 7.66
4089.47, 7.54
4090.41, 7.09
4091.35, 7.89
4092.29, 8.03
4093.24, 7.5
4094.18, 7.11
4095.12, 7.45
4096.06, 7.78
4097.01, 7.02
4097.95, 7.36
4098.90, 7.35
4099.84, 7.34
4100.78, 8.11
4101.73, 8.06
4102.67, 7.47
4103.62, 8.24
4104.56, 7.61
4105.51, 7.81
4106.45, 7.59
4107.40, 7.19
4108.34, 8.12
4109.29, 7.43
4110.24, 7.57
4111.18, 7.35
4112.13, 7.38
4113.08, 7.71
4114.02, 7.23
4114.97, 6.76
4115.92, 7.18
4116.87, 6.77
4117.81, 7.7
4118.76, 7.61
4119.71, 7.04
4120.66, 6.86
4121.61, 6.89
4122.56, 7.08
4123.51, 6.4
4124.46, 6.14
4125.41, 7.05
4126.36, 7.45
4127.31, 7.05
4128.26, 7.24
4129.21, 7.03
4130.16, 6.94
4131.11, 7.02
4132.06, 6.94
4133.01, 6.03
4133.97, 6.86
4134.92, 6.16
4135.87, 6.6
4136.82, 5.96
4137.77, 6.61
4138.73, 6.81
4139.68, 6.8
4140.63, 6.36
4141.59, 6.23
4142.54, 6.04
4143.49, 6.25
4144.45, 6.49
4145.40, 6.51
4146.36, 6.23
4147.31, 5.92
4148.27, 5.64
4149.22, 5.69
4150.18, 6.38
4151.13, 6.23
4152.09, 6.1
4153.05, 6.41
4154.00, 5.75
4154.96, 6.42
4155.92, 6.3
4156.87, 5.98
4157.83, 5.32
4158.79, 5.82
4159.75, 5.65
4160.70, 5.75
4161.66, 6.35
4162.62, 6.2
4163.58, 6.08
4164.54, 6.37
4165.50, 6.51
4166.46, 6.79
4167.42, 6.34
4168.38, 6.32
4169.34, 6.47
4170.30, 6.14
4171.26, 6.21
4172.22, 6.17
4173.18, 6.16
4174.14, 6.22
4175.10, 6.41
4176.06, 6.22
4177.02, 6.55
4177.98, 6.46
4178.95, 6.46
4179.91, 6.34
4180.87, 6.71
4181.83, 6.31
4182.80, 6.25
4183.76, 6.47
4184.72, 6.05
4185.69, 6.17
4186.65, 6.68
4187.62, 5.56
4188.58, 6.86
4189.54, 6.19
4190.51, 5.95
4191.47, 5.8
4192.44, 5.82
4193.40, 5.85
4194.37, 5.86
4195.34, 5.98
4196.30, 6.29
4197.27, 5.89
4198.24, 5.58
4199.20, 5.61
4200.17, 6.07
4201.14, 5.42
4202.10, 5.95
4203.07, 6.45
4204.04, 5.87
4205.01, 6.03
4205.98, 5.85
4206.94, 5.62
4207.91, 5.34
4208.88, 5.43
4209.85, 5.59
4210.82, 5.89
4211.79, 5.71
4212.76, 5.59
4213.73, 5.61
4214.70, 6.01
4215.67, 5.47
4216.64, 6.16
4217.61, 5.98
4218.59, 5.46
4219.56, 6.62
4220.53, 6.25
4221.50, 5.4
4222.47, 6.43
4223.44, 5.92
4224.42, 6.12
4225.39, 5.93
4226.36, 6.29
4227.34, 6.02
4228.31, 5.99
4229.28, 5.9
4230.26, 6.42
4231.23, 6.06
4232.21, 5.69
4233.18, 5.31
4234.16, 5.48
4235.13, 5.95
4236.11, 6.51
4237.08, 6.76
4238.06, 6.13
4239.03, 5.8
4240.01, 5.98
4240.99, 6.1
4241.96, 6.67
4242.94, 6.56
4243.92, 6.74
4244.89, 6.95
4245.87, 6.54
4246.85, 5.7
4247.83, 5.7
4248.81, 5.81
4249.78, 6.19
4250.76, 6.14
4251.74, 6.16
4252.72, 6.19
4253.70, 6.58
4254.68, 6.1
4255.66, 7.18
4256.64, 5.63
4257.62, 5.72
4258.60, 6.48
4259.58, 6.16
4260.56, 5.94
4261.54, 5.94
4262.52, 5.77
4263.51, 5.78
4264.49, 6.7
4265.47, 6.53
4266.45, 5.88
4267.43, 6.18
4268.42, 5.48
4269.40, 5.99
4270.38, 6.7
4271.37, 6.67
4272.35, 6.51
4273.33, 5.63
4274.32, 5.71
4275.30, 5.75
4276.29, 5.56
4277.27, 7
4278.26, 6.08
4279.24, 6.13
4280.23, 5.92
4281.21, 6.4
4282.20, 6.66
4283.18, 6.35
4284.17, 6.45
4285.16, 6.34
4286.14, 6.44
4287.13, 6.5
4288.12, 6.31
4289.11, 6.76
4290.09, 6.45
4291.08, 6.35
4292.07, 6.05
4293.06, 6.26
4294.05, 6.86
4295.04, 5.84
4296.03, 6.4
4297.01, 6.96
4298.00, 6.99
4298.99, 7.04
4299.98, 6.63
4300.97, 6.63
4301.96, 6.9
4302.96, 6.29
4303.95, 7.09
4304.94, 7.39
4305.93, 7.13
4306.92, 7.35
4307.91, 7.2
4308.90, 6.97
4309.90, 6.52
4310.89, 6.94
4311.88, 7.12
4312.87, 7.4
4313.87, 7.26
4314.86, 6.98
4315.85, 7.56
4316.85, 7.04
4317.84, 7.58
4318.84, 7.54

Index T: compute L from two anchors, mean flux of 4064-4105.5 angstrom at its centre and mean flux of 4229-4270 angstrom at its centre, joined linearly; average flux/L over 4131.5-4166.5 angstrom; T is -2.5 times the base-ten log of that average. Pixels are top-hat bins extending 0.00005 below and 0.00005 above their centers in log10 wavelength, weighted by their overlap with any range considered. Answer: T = 0.10 mag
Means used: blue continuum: 7.28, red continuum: 6.13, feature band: 6.22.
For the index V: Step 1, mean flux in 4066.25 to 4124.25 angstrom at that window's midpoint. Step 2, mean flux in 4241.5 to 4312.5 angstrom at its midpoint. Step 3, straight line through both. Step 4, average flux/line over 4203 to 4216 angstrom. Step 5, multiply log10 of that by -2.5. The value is 0.18 mag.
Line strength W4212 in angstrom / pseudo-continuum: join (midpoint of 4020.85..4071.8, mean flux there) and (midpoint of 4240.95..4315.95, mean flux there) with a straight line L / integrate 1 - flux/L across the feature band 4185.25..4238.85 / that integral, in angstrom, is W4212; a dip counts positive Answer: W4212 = 4.40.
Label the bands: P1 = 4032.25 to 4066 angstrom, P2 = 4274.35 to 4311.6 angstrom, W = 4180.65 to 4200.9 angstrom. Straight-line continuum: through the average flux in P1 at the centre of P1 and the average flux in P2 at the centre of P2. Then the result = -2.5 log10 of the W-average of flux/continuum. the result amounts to 0.08 mag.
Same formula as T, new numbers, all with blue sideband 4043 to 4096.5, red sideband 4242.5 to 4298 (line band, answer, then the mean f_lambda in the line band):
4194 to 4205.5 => 0.10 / 5.91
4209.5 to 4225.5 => 0.10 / 5.89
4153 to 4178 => 0.07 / 6.19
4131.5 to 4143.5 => 0.05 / 6.45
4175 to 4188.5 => 0.04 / 6.35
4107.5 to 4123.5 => -0.07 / 7.26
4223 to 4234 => 0.08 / 5.95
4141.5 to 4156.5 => 0.09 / 6.16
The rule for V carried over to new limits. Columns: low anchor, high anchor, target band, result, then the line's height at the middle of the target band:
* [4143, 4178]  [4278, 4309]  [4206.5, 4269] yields 0.07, 6.42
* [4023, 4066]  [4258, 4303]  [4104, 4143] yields -0.09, 6.46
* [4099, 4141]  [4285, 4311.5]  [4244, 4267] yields 0.10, 6.8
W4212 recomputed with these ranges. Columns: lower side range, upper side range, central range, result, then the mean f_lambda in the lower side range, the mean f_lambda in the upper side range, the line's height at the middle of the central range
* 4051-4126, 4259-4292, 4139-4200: 5.14 angstrom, 7.15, 6.21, 6.74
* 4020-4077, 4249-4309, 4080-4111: -4.48 angstrom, 6.61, 6.38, 6.56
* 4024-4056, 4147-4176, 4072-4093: -3.08 angstrom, 6.49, 6.14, 6.36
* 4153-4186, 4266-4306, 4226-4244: 0.62 angstrom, 6.23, 6.4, 6.33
